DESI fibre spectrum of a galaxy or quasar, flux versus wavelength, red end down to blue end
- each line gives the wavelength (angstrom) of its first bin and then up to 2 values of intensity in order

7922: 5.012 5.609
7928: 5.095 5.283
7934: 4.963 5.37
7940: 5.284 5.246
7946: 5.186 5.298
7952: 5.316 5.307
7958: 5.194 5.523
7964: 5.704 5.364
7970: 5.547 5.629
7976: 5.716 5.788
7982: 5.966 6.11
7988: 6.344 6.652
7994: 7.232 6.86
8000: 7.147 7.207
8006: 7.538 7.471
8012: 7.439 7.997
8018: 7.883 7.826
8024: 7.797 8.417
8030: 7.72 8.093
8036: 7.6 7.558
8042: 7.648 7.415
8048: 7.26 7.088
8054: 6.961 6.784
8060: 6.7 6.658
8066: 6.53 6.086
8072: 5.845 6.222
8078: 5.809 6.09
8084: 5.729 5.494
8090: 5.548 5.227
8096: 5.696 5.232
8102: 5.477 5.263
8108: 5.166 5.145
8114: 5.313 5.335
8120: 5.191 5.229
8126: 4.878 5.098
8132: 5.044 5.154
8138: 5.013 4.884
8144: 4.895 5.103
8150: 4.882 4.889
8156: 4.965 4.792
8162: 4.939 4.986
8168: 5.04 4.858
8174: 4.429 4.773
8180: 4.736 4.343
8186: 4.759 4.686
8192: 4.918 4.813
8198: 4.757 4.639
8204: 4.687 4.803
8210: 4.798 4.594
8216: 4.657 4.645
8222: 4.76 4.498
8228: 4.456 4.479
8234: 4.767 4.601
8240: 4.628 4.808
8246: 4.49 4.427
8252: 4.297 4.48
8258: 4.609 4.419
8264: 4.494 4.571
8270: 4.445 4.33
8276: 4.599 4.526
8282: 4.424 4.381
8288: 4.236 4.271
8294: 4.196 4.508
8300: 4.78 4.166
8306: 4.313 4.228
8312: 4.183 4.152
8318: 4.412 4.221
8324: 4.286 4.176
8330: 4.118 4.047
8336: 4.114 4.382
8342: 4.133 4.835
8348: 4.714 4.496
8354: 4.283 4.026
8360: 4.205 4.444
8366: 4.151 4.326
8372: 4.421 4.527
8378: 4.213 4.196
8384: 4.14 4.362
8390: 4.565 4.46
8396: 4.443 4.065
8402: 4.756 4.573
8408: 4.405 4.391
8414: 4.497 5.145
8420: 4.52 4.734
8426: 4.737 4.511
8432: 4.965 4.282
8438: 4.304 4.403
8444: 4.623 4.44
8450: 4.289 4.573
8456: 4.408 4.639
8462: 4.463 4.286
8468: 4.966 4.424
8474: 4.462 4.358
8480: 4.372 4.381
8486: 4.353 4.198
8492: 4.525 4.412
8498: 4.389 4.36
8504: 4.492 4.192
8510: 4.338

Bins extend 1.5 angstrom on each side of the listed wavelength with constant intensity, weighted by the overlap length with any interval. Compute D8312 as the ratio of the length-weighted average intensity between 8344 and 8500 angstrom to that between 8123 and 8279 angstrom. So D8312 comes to 0.94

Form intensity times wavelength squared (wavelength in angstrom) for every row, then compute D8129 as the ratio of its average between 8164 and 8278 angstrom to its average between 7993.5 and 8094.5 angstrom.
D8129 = 0.7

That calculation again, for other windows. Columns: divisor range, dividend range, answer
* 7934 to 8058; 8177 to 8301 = 0.73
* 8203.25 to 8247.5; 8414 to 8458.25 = 1.03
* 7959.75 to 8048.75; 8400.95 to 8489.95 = 0.72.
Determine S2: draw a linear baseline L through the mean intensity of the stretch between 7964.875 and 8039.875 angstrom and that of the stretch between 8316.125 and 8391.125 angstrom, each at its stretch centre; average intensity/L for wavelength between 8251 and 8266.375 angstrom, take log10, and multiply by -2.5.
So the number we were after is 0.13 mag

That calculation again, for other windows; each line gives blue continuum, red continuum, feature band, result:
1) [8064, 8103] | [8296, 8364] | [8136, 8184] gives 0.101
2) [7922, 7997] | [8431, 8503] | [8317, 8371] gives 0.105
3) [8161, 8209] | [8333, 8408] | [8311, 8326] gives 0.055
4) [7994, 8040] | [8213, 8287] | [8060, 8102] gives 0.156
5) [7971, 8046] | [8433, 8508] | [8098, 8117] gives 0.238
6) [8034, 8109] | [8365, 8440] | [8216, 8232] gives 0.191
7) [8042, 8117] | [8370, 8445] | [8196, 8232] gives 0.164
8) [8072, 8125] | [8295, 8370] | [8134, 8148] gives 0.057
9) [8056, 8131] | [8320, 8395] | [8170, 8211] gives 0.099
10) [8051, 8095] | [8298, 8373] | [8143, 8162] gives 0.138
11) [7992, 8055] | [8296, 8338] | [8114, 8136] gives 0.237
